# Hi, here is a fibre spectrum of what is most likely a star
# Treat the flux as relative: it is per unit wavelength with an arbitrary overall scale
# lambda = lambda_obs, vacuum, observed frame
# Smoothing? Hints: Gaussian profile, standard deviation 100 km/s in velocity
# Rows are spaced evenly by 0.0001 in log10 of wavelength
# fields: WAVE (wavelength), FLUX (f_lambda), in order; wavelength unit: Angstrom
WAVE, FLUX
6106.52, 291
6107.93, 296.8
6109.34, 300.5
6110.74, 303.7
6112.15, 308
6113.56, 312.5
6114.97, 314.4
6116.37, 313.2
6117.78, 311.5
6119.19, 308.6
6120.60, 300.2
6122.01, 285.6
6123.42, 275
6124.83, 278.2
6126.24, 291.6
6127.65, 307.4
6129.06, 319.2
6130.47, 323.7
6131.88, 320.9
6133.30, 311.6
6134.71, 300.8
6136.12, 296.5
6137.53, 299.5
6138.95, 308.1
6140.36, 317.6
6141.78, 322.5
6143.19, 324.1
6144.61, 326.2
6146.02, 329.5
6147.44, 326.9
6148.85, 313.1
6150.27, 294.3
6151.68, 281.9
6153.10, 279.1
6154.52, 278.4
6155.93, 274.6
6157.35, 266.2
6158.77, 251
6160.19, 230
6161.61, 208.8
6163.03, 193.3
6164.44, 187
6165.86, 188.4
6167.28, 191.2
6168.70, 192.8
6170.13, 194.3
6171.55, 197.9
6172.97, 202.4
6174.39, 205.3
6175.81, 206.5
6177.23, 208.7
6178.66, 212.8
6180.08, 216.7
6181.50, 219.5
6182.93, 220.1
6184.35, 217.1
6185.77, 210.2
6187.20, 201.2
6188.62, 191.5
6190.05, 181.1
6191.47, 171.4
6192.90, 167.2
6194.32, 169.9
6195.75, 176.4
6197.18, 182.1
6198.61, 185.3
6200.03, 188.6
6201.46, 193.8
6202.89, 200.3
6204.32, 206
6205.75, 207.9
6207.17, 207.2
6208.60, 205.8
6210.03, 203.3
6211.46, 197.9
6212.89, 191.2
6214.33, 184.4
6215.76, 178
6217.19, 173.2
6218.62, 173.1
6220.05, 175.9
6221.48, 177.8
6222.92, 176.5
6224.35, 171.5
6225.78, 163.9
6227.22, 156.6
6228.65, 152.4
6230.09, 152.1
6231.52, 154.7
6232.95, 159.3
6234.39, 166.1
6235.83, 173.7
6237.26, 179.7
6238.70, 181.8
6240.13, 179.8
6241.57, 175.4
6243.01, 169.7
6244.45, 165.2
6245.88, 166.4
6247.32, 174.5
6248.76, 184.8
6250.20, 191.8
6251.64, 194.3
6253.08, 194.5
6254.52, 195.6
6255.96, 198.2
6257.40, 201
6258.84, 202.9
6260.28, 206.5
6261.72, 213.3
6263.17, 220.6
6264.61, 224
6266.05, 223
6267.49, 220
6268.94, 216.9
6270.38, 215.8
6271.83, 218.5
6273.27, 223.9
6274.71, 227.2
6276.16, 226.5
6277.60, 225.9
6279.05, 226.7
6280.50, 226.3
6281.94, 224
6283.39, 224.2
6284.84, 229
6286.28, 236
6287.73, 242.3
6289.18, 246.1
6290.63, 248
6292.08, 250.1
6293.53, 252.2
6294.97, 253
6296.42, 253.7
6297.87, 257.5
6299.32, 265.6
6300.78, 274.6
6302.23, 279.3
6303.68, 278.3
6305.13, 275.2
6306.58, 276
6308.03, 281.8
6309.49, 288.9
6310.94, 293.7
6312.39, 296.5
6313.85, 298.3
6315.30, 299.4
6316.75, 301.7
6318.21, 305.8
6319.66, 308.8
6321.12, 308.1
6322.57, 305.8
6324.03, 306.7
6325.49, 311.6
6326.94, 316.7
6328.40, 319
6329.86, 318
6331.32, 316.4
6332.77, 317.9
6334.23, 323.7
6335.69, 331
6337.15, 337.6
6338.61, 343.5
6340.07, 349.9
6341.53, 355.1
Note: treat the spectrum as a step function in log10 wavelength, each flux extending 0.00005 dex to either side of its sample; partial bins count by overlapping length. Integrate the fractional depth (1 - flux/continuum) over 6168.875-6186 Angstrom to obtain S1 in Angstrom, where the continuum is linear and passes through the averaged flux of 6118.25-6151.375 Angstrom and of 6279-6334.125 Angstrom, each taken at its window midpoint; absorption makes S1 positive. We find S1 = 5.2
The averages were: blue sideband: 308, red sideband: 278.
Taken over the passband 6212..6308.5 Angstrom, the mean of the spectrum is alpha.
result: 209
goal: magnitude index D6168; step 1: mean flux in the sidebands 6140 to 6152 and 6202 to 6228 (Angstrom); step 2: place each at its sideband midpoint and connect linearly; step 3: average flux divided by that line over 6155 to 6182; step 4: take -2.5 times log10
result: 0.27 mag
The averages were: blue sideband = 316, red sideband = 186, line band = 214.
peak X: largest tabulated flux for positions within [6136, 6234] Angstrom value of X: 329.5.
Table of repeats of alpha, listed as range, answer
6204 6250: 178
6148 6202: 215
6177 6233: 187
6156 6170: 214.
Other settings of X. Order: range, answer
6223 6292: 248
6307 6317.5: 301.7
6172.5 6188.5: 220.1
